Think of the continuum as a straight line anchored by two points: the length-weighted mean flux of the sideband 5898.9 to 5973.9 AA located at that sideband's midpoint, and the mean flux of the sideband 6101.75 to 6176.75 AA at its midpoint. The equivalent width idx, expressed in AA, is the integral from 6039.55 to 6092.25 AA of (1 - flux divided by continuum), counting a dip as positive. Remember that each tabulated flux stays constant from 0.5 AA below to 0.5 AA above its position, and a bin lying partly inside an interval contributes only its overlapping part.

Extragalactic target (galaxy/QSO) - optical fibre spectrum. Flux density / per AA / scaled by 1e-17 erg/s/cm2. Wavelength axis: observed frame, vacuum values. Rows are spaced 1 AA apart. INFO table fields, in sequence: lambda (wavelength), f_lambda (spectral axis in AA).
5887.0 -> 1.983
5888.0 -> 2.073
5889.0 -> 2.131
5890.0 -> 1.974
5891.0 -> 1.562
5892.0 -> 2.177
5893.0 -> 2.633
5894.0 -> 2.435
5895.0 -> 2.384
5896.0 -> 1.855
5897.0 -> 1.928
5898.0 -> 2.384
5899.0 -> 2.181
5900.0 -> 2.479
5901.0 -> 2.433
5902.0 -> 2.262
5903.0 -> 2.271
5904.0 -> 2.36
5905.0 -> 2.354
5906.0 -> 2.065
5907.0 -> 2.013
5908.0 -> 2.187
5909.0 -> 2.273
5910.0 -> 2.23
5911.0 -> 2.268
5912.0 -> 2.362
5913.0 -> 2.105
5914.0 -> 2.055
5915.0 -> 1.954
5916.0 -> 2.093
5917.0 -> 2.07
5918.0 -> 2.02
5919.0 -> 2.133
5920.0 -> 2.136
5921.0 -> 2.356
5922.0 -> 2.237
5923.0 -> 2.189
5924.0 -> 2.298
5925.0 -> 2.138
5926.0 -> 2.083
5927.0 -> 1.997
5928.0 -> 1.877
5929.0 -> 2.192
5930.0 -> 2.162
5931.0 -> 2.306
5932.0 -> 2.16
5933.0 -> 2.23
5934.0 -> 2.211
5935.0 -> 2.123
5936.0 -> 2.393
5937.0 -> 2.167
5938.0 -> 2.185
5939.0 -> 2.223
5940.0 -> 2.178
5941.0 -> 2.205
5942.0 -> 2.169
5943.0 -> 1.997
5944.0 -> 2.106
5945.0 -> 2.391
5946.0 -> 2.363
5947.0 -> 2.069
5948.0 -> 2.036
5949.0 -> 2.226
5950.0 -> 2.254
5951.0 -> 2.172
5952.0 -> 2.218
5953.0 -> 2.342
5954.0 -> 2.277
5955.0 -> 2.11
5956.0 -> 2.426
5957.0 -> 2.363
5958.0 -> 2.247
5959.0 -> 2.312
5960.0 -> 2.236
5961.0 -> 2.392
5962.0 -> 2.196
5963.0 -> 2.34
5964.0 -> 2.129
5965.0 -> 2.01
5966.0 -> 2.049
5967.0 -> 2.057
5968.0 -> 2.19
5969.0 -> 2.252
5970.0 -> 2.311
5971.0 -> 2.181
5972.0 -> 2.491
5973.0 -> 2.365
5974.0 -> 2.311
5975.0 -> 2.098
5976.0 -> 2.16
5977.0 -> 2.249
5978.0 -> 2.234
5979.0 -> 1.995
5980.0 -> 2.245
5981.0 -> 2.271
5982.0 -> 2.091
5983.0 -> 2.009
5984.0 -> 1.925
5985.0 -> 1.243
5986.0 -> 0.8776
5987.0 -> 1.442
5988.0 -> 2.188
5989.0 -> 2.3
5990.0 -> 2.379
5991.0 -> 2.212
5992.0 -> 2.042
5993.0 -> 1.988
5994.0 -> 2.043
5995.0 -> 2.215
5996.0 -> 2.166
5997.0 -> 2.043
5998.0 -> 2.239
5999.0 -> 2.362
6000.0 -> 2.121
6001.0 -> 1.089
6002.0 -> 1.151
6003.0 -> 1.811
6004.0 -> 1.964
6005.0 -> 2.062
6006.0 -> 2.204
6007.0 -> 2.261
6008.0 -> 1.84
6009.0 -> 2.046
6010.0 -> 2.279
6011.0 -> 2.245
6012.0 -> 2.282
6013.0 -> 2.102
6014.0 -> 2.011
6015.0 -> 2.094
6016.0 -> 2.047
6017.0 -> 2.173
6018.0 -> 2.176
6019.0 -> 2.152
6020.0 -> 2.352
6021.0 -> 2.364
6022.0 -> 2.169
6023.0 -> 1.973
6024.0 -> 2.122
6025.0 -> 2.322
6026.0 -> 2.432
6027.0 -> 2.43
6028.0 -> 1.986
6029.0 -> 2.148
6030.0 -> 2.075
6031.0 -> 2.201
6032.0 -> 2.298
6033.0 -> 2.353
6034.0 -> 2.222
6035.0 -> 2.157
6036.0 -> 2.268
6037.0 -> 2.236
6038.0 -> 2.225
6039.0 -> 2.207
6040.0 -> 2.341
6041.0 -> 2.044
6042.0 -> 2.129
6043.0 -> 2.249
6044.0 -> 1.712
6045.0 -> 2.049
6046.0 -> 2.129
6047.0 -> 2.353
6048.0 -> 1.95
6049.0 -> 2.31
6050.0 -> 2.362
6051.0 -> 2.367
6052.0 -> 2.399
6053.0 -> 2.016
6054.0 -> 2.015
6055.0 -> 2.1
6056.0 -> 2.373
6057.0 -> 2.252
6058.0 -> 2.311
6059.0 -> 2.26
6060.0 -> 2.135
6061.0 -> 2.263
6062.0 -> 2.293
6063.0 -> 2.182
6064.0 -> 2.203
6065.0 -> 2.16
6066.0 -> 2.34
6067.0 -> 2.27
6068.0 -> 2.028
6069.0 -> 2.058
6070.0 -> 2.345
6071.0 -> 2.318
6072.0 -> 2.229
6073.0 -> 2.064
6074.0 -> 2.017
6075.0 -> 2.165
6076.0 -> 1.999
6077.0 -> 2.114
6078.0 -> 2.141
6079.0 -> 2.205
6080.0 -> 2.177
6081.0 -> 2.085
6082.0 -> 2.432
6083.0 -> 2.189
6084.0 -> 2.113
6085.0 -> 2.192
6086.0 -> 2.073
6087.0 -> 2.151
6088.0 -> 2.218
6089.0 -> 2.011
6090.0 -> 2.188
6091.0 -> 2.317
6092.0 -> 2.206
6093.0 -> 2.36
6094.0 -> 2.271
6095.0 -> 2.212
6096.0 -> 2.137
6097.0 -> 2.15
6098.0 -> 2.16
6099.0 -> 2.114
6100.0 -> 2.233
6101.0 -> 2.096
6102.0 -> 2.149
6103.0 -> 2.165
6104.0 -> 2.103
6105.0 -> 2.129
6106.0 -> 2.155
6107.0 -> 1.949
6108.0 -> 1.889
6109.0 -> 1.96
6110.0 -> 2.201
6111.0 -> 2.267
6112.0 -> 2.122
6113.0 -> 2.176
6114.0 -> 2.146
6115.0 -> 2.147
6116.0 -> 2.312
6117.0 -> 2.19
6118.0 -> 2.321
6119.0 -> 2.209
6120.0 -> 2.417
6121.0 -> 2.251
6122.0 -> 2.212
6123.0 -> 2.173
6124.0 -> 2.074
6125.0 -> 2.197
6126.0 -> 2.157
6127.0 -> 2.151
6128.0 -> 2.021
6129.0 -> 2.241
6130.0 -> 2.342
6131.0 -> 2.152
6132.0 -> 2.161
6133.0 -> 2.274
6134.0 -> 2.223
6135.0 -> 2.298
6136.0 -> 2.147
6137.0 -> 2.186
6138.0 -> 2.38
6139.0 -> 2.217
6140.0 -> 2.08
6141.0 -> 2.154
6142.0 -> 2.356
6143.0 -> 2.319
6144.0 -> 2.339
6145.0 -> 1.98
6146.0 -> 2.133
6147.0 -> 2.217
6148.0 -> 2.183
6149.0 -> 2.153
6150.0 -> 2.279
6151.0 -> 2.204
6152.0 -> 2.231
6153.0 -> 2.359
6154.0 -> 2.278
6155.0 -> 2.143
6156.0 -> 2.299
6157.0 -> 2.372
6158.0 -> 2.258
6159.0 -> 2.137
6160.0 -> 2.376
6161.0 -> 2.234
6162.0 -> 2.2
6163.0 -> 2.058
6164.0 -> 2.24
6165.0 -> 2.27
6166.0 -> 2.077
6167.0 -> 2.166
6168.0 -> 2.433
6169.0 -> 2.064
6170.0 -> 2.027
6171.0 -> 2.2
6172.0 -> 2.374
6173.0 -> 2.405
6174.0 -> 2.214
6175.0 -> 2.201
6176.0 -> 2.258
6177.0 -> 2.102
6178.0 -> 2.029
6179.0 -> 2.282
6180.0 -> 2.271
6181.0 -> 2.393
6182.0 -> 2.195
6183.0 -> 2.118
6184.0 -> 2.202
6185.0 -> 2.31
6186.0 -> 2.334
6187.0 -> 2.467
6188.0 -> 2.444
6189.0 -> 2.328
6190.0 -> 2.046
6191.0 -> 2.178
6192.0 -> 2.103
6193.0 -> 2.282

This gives 0.54 AA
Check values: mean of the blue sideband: 2.21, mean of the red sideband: 2.2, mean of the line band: 2.18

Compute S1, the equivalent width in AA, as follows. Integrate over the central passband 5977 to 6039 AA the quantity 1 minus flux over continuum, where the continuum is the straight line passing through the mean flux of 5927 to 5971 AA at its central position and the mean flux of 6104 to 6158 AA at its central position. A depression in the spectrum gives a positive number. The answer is 3.3 AA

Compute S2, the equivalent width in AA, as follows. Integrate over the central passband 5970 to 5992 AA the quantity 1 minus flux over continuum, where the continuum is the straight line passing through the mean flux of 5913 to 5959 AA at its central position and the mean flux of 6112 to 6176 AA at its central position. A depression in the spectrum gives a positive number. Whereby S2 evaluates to 1.2 AA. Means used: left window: 2.18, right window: 2.22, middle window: 2.07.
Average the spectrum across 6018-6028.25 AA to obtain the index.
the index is 2.23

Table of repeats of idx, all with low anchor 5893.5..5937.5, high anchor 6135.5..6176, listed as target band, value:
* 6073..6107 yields 0.8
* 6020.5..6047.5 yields 0.2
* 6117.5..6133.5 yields 0.1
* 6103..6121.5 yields 0.5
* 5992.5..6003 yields 1.3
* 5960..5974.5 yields -0.2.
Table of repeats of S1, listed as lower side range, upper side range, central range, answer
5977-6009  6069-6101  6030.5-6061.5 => -1.7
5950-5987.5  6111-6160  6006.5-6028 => -0.2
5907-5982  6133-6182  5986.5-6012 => 2.0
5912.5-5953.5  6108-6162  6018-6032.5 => -0.2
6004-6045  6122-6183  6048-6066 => -0.4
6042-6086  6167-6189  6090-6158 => 0.7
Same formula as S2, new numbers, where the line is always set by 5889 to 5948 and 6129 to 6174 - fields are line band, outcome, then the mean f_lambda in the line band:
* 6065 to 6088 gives 0.4 AA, 2.17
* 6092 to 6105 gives 0.2 AA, 2.18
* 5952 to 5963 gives -0.5 AA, 2.29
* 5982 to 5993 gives 1.6 AA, 1.88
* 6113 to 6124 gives 0.0 AA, 2.23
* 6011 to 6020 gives 0.2 AA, 2.15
